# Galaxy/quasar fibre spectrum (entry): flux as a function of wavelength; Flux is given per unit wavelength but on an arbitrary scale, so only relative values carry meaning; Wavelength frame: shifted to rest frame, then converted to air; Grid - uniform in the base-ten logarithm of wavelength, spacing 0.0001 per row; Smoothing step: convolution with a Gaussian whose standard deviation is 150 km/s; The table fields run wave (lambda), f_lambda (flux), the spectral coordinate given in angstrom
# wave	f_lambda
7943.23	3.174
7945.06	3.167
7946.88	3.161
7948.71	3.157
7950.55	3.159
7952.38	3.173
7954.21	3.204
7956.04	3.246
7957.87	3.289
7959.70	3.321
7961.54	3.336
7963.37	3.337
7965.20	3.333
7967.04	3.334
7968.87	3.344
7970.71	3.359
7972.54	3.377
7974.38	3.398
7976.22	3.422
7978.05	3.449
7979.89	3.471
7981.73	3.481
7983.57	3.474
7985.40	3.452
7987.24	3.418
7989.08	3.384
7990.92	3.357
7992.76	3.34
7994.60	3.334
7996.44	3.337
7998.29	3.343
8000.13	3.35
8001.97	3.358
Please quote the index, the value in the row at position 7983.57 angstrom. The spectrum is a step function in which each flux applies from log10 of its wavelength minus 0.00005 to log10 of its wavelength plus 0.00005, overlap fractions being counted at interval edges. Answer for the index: 3.474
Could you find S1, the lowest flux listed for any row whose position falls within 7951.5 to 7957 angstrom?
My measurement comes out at 3.173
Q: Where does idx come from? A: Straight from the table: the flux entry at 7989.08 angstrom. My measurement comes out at 3.384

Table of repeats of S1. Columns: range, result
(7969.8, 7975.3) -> 3.359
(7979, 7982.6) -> 3.471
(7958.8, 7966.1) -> 3.321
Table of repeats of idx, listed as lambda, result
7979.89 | 3.471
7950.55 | 3.159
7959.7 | 3.321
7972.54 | 3.377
